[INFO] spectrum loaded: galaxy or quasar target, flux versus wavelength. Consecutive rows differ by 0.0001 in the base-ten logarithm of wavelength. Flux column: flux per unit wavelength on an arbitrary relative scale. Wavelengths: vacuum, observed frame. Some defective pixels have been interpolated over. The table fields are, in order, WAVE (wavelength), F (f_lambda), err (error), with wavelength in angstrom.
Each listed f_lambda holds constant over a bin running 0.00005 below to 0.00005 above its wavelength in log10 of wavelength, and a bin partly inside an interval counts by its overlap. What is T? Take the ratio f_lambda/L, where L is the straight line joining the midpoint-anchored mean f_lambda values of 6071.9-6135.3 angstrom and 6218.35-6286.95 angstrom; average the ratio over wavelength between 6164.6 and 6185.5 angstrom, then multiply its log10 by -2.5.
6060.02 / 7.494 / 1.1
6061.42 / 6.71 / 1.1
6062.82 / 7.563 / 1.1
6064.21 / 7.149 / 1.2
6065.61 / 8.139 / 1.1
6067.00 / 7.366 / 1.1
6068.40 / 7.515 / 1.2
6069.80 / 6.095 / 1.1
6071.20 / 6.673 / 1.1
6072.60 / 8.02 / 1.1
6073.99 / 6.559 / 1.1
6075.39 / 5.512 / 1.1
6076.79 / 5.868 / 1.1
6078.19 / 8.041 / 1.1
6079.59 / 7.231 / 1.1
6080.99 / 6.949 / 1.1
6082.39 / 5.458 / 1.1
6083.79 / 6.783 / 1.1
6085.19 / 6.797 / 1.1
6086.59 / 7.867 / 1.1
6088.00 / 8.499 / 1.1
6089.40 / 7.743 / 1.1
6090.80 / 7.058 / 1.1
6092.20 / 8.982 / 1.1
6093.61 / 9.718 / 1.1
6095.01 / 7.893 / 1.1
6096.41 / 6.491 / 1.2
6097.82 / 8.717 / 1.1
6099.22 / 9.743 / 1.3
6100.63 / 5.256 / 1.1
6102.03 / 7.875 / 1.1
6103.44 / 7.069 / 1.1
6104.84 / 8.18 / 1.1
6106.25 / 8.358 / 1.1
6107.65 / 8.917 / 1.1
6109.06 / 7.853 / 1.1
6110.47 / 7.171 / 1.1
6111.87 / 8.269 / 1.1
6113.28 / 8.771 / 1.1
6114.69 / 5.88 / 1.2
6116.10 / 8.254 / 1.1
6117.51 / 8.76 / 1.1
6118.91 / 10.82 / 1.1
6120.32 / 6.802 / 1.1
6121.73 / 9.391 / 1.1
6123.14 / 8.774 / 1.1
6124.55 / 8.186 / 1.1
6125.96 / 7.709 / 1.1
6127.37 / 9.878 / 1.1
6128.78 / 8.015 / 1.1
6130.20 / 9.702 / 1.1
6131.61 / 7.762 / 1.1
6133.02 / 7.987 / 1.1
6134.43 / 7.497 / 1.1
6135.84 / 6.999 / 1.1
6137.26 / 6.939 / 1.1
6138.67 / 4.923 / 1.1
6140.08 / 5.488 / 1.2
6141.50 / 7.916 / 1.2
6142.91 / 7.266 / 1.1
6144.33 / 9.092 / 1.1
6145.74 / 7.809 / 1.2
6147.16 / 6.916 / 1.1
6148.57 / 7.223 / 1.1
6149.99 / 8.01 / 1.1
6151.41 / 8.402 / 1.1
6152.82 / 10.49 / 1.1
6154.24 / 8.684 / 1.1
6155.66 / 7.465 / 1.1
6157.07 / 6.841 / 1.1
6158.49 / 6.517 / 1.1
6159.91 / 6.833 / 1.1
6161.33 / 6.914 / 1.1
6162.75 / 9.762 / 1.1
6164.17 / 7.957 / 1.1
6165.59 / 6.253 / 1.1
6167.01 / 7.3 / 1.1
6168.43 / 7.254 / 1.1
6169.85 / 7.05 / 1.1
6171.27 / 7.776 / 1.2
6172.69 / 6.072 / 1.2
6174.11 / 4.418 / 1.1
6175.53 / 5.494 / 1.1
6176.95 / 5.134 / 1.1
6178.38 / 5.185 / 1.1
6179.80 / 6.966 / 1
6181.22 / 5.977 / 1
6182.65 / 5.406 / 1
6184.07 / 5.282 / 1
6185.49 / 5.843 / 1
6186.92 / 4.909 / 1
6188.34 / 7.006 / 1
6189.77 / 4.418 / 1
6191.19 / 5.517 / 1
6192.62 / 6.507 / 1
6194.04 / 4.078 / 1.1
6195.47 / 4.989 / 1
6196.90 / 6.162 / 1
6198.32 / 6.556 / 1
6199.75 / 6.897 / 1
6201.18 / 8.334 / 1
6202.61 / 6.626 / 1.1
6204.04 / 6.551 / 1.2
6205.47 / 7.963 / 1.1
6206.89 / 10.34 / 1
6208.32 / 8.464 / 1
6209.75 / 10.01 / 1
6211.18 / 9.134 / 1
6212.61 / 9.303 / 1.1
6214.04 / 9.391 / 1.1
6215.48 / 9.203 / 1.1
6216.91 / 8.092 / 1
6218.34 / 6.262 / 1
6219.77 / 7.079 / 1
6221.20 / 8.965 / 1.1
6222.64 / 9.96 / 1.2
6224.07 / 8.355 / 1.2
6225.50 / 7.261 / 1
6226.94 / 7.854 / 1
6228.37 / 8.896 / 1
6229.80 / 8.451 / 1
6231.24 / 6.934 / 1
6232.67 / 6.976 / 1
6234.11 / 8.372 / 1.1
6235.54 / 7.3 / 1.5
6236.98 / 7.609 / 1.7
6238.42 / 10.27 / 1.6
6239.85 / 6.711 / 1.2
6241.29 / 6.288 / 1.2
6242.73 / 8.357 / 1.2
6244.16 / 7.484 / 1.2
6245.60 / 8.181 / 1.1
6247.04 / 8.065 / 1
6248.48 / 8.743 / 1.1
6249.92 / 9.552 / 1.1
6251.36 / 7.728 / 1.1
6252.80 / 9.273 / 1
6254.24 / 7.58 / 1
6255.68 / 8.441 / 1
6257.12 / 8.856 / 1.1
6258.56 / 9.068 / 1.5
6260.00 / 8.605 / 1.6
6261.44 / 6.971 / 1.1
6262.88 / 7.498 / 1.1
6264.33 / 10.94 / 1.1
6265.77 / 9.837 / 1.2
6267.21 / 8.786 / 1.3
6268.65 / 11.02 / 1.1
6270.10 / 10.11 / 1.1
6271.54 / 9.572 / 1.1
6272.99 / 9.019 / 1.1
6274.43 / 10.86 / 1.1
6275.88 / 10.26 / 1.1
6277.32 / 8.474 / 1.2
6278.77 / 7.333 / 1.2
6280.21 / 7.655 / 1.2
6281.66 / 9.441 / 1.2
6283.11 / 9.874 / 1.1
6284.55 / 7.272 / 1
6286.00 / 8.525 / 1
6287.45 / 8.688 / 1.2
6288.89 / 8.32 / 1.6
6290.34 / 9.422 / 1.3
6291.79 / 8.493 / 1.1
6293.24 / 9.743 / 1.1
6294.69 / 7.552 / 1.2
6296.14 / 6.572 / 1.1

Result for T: 0.31 mag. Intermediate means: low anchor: 7.85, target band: 6.13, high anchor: 8.5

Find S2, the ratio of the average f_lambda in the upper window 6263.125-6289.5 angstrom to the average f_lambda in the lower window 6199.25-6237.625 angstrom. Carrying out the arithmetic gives 1.1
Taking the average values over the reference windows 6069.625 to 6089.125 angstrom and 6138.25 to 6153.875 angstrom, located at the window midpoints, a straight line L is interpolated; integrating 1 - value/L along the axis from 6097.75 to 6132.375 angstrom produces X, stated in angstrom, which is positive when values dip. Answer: -4.3 angstrom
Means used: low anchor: 6.92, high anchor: 7.67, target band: 8.24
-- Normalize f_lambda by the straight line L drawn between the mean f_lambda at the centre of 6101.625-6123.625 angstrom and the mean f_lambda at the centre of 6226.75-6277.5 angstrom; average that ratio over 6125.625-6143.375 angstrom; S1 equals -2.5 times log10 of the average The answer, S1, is 0.10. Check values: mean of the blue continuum 8.2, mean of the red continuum 8.59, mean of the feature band 7.54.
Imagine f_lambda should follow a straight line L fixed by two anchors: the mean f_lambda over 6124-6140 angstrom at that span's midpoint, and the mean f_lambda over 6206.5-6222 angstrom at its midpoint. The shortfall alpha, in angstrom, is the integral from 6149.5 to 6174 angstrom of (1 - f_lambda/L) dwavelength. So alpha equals 1.6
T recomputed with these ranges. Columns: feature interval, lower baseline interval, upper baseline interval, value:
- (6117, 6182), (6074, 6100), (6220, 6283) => 0.06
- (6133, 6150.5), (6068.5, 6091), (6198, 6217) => 0.07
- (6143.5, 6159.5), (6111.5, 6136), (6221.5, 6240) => 0.05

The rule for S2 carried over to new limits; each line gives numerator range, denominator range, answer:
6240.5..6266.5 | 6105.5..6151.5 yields 1.06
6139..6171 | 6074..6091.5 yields 1.09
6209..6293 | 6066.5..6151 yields 1.12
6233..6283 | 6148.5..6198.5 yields 1.32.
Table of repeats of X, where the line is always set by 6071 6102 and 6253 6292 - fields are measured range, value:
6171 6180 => 2.7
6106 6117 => -0.5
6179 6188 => 2.7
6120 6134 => -1.3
